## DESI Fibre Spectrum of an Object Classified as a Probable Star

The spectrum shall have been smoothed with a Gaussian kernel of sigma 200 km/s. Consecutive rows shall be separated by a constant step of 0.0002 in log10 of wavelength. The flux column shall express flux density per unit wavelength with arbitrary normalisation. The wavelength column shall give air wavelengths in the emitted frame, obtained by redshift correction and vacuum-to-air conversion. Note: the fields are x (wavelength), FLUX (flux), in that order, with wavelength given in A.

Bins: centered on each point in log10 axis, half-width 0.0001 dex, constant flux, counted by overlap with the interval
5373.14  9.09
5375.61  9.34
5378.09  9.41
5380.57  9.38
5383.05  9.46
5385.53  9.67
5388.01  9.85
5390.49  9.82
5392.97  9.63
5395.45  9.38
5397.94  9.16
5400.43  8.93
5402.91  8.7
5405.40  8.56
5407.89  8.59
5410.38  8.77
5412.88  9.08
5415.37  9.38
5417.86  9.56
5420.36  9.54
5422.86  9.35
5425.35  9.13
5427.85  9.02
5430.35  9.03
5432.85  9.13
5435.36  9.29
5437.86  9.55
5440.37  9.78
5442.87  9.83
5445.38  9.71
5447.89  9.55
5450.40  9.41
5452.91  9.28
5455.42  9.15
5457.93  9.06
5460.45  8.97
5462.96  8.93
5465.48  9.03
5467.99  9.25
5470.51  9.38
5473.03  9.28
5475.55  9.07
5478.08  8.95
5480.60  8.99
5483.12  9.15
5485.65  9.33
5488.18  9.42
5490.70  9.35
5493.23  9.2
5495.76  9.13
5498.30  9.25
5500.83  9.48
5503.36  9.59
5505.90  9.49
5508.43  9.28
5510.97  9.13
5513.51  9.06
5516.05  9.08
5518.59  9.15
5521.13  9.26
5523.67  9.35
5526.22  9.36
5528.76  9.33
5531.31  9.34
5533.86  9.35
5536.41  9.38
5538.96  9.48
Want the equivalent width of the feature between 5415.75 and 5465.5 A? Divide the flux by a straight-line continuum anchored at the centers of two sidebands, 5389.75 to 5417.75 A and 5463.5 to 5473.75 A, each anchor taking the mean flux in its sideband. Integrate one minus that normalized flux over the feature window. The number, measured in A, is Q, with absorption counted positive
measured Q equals -0.9 A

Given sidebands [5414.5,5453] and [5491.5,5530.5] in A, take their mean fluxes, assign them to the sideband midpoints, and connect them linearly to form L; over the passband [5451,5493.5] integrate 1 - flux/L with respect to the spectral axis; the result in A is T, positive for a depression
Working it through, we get 0.8 A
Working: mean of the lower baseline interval 9.41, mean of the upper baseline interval 9.28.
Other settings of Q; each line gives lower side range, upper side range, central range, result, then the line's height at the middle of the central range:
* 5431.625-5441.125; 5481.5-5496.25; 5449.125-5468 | 0.4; 9.35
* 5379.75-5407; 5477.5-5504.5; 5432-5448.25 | -0.5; 9.29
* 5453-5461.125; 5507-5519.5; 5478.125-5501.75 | -0.3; 9.13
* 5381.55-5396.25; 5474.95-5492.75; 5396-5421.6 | 1.4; 9.55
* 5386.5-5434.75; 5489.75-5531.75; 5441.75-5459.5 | -0.4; 9.23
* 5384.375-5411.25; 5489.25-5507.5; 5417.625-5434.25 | 0.0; 9.24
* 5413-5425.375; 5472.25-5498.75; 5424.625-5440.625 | 0.2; 9.35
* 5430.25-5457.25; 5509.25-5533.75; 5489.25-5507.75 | -0.1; 9.29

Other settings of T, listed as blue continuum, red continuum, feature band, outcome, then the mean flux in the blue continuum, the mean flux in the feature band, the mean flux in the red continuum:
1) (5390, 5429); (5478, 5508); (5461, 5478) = 0.2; 9.15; 9.14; 9.29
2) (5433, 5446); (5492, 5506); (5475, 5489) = 0.4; 9.58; 9.14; 9.34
